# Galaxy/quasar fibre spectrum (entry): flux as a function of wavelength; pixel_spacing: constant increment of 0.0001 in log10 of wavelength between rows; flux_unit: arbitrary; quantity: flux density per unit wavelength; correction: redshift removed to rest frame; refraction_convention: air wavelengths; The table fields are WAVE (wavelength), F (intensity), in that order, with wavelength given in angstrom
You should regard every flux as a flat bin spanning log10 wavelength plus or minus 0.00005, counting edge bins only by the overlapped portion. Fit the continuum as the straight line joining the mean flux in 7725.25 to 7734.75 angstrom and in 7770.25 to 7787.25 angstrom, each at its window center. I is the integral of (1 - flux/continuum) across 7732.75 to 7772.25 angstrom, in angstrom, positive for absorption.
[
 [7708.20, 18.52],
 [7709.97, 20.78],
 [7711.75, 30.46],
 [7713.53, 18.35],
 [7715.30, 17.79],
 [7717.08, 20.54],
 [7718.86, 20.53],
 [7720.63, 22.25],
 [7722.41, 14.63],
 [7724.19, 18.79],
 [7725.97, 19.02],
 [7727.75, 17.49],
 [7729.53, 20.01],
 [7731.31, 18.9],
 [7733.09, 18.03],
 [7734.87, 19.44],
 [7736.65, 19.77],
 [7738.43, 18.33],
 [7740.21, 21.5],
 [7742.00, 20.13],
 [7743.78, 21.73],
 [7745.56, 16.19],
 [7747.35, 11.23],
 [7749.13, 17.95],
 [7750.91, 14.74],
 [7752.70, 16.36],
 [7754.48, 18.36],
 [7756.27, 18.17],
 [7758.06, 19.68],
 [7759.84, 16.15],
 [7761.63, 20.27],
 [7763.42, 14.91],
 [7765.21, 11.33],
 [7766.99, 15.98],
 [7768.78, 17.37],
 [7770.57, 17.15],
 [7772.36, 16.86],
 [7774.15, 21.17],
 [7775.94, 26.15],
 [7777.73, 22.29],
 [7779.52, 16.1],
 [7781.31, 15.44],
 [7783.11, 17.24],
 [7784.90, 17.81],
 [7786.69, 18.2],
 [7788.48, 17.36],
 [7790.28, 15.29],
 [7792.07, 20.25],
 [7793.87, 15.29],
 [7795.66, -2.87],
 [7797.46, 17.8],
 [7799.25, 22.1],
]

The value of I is 2.8 angstrom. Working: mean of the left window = 18.7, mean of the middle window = 17.5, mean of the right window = 18.9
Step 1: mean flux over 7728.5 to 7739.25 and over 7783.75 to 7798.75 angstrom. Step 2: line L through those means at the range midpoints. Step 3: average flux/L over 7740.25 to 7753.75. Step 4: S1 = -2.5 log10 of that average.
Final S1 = 0.06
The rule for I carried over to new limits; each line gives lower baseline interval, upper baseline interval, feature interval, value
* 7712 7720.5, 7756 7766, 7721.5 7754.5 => 1.0 angstrom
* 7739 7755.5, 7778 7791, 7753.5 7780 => -1.3 angstrom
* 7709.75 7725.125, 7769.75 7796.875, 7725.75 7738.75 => 0.5 angstrom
